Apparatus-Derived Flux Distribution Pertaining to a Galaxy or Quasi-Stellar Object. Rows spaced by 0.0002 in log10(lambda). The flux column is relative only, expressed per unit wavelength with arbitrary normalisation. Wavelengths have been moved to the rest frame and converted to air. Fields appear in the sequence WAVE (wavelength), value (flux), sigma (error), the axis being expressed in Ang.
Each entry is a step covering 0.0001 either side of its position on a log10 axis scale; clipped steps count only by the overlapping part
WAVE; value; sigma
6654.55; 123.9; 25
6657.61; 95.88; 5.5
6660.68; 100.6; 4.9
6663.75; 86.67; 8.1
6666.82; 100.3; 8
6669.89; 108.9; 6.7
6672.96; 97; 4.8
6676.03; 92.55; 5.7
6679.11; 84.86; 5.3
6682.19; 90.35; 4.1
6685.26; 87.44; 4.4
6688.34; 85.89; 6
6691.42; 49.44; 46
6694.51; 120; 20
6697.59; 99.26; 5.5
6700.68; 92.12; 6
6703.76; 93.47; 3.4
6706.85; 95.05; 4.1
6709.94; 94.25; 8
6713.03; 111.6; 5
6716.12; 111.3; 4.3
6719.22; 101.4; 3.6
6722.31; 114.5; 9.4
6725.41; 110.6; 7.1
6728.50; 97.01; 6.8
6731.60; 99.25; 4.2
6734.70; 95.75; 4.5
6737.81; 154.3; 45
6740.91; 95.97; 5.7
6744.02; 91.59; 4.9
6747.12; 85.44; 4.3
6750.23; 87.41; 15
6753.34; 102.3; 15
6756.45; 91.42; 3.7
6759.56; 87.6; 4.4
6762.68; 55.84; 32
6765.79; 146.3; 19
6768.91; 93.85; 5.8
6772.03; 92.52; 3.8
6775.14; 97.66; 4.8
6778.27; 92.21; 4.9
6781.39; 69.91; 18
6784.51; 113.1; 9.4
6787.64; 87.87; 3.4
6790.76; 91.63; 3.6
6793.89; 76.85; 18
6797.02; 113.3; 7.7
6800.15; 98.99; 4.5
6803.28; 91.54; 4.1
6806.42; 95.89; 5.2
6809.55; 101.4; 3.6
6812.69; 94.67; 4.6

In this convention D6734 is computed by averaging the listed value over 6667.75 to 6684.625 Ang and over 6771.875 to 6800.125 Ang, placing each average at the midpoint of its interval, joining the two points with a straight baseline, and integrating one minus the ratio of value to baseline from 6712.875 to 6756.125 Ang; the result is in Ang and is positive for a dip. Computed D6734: -4.5 Ang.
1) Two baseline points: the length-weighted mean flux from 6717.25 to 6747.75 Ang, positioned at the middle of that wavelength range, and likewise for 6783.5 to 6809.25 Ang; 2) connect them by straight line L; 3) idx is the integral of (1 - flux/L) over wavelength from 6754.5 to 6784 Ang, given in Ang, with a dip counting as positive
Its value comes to 2.10 Ang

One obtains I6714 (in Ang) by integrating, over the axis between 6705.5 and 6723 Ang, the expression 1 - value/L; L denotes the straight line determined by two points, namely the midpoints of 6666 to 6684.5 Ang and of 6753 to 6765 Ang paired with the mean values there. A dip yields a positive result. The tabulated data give -2.5 Ang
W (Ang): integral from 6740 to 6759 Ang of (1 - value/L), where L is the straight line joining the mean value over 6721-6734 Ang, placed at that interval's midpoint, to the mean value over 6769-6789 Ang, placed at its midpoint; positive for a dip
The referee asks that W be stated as 1.41 Ang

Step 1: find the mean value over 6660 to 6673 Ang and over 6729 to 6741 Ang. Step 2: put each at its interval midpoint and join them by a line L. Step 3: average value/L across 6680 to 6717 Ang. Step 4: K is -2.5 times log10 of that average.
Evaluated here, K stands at 0.12 mag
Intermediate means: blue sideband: 98.8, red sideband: 112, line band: 93.7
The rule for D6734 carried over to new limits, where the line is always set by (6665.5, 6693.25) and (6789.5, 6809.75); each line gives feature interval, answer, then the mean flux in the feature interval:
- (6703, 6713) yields -0.73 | 96.9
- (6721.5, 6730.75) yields -1.51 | 106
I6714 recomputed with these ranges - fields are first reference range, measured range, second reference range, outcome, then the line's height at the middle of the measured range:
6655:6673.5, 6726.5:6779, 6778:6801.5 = -1.8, 95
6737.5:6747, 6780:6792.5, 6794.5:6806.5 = 1.2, 100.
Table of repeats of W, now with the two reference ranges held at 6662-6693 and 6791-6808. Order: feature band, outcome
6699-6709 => -0.4 Ang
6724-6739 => -3.1 Ang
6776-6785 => 0.4 Ang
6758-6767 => -0.2 Ang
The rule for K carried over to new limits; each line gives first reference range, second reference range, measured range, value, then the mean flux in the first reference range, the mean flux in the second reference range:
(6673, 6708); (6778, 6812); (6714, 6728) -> -0.188 mag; 90.3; 94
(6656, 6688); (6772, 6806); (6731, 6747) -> -0.132 mag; 94.2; 93.4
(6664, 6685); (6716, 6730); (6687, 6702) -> 0.119 mag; 94.6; 107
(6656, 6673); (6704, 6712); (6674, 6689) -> 0.101 mag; 98.5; 95.5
